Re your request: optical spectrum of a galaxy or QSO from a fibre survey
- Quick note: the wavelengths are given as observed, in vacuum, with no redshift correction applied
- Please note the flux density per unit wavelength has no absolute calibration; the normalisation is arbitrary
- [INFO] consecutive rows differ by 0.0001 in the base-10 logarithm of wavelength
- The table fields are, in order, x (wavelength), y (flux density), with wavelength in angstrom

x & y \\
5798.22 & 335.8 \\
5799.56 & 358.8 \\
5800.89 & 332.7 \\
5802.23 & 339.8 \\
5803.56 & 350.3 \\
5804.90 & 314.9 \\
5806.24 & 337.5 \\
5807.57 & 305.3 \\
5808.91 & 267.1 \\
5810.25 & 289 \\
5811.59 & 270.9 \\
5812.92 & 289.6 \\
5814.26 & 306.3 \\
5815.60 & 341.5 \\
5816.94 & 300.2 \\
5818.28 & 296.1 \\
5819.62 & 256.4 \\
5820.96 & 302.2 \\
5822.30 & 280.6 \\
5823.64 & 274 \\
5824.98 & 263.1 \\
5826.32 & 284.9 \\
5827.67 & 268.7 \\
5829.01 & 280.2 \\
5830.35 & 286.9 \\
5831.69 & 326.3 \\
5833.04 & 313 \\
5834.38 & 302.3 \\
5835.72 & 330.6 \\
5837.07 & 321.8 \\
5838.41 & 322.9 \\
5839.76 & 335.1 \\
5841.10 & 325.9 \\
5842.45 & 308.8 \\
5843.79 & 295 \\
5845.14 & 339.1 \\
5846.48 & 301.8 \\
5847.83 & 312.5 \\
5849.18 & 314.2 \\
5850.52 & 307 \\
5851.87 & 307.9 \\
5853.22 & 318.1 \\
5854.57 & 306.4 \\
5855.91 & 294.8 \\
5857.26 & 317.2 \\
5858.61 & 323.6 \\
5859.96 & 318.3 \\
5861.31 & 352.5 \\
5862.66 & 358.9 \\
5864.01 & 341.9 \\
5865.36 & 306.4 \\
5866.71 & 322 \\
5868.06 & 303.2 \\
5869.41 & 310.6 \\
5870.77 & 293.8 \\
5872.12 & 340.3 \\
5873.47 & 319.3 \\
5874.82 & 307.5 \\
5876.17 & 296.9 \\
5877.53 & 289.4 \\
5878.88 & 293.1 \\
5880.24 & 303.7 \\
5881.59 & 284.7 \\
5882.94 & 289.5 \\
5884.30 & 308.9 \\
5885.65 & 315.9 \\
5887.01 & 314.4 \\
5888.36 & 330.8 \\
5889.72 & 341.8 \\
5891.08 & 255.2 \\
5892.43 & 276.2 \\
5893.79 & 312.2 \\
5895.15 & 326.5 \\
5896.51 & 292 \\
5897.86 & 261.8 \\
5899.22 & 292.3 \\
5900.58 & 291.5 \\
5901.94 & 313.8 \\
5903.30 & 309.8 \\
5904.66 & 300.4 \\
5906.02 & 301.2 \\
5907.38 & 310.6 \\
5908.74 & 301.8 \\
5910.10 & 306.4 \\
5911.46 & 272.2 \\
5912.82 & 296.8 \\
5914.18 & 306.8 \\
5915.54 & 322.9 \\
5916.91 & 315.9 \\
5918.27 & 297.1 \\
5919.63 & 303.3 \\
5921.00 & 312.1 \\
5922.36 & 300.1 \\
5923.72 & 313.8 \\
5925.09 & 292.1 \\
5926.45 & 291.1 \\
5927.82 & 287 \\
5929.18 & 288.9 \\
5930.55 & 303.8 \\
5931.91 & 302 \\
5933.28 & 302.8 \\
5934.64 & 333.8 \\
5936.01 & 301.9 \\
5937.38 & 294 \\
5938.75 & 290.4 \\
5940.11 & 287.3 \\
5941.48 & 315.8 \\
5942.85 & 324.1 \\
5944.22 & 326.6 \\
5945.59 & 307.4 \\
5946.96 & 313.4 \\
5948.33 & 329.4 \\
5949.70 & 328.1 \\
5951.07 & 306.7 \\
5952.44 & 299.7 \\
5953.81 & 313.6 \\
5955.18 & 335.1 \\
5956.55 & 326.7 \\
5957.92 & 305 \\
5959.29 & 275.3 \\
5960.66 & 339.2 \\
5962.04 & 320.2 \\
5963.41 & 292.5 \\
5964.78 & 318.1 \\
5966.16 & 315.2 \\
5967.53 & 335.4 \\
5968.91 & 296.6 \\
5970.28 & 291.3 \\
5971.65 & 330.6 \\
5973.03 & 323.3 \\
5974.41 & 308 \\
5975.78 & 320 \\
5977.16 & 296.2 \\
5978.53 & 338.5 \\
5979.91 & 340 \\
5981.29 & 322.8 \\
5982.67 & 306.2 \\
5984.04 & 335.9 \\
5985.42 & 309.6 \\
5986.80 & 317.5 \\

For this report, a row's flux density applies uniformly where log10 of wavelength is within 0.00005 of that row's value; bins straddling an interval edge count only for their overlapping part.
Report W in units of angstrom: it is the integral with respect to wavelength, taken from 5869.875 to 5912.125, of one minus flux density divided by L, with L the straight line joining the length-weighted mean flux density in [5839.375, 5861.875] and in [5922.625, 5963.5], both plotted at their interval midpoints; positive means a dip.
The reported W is 1.5 angstrom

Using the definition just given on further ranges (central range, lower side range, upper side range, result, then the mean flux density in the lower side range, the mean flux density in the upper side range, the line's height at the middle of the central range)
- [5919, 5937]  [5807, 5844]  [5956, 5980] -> 0.4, 298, 314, 310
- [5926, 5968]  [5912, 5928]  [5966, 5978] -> -0.2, 303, 313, 309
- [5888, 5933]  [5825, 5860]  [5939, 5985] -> 1.7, 309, 316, 313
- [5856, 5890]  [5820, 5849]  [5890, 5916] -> -1.6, 303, 298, 300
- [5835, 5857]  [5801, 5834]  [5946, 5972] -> -1.0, 298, 314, 301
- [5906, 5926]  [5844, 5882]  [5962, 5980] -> 0.7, 314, 315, 314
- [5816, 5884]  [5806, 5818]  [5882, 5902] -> -1.6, 299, 301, 300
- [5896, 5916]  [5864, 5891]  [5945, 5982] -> 0.8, 309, 316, 311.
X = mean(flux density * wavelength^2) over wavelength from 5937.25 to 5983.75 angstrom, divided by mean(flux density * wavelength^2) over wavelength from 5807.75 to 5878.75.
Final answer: 1.1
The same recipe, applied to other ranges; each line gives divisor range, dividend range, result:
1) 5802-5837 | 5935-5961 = 1.09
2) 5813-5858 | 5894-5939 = 1.02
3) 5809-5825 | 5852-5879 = 1.11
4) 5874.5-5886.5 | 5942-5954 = 1.08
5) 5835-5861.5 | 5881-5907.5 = 0.97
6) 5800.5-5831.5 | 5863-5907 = 1.05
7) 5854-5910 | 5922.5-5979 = 1.03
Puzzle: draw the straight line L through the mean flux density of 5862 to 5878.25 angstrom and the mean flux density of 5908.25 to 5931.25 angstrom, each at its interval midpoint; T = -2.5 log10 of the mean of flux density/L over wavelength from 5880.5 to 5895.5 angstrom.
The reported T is 0.02 mag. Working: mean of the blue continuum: 316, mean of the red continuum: 301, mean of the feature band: 305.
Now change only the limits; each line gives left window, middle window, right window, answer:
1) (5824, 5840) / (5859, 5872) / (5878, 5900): -0.08 mag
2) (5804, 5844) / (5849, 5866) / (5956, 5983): -0.06 mag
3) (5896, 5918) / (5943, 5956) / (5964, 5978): -0.03 mag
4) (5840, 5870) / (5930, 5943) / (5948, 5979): 0.04 mag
